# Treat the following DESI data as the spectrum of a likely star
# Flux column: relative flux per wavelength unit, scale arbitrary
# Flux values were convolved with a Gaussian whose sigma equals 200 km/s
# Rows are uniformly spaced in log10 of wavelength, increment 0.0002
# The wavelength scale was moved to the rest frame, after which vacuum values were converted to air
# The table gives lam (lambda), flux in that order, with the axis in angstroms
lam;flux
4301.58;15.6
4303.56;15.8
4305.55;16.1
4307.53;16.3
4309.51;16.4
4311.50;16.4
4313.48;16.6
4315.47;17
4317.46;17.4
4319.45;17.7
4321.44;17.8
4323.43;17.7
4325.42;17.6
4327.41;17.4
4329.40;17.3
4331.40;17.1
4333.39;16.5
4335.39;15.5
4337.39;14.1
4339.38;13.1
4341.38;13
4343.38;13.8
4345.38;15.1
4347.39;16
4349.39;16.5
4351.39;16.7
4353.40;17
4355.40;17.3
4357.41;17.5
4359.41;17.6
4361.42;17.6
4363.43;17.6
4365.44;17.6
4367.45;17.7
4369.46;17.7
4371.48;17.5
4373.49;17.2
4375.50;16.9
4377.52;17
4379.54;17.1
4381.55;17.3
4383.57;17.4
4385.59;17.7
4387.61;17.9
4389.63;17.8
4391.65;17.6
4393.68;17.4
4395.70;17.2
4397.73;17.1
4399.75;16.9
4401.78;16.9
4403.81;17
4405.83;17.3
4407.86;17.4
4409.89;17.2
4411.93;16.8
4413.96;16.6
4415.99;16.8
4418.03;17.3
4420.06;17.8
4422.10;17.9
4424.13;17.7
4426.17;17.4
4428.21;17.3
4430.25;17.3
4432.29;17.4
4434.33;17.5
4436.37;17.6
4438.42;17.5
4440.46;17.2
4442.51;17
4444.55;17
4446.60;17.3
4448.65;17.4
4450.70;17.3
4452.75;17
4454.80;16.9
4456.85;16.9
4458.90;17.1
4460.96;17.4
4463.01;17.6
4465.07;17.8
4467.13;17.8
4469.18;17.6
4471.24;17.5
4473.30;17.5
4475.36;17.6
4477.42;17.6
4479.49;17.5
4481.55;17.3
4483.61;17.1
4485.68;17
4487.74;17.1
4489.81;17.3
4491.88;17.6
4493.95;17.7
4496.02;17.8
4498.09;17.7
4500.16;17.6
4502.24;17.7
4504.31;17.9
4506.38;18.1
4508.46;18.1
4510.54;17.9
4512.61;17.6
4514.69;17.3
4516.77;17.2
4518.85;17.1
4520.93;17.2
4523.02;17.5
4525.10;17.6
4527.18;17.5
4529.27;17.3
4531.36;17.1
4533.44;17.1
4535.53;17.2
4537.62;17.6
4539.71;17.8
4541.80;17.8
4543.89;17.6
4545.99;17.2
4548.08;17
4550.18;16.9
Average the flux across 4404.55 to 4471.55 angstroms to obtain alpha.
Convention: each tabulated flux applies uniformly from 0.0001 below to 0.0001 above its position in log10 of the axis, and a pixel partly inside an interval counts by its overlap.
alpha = 17.3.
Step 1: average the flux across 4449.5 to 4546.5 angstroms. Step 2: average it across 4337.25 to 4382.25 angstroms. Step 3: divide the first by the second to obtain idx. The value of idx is 1.06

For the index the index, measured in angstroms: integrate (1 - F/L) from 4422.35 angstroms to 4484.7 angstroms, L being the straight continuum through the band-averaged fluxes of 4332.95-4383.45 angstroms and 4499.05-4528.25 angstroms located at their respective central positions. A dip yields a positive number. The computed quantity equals -0.82 angstroms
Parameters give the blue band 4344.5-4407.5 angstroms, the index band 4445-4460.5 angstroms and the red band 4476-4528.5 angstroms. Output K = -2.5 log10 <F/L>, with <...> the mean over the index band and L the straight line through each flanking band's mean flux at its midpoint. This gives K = 0.02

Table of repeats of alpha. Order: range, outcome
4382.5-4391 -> 17.7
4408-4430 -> 17.3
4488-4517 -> 17.7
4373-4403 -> 17.3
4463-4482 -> 17.6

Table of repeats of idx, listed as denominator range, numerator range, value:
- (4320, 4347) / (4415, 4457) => 1.09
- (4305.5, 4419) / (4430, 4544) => 1.04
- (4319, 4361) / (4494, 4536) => 1.08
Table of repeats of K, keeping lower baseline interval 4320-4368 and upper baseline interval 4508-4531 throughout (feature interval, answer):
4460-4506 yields -0.02 mag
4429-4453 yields -0.02 mag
